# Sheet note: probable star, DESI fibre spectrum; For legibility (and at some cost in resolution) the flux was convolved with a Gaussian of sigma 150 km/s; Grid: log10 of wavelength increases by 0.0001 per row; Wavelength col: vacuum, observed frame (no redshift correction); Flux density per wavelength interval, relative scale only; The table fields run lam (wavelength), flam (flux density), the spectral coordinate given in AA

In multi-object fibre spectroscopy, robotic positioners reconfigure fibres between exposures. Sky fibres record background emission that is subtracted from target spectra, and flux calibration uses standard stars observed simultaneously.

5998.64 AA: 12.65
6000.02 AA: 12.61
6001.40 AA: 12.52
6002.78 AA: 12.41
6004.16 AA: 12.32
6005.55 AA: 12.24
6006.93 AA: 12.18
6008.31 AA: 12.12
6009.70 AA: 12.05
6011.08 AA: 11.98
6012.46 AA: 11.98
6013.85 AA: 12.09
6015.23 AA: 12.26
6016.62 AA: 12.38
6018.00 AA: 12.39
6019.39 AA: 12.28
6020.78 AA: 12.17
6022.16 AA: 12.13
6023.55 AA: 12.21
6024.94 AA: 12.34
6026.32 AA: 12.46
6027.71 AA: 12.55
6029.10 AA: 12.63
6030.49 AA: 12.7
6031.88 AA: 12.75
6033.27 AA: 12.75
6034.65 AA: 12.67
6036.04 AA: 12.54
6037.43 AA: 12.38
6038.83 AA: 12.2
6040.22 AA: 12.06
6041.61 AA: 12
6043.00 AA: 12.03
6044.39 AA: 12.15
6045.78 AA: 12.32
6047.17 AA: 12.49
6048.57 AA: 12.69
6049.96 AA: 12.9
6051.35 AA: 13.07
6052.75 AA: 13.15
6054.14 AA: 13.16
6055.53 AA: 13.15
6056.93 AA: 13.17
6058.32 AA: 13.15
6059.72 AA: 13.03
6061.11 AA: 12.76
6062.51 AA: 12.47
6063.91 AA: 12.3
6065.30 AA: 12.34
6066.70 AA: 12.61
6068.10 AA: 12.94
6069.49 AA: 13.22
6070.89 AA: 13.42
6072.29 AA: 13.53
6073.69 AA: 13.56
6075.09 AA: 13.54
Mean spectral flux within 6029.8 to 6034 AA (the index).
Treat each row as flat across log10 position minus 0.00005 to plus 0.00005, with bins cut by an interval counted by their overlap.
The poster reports 12.8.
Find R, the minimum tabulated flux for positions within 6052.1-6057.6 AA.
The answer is 13.15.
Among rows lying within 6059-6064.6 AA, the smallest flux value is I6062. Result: 12.3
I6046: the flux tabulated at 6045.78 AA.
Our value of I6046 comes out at 12.32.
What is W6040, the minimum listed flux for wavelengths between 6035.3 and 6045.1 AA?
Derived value 12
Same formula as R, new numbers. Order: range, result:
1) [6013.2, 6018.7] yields 12.09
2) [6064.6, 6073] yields 12.34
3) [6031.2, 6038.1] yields 12.38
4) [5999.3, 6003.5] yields 12.41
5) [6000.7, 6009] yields 12.12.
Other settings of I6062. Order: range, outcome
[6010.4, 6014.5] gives 11.98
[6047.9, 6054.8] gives 12.69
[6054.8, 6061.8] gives 12.76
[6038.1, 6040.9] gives 12.06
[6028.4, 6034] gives 12.63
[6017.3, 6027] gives 12.13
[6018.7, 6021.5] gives 12.17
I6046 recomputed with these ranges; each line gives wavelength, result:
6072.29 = 13.53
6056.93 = 13.17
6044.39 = 12.15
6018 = 12.39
